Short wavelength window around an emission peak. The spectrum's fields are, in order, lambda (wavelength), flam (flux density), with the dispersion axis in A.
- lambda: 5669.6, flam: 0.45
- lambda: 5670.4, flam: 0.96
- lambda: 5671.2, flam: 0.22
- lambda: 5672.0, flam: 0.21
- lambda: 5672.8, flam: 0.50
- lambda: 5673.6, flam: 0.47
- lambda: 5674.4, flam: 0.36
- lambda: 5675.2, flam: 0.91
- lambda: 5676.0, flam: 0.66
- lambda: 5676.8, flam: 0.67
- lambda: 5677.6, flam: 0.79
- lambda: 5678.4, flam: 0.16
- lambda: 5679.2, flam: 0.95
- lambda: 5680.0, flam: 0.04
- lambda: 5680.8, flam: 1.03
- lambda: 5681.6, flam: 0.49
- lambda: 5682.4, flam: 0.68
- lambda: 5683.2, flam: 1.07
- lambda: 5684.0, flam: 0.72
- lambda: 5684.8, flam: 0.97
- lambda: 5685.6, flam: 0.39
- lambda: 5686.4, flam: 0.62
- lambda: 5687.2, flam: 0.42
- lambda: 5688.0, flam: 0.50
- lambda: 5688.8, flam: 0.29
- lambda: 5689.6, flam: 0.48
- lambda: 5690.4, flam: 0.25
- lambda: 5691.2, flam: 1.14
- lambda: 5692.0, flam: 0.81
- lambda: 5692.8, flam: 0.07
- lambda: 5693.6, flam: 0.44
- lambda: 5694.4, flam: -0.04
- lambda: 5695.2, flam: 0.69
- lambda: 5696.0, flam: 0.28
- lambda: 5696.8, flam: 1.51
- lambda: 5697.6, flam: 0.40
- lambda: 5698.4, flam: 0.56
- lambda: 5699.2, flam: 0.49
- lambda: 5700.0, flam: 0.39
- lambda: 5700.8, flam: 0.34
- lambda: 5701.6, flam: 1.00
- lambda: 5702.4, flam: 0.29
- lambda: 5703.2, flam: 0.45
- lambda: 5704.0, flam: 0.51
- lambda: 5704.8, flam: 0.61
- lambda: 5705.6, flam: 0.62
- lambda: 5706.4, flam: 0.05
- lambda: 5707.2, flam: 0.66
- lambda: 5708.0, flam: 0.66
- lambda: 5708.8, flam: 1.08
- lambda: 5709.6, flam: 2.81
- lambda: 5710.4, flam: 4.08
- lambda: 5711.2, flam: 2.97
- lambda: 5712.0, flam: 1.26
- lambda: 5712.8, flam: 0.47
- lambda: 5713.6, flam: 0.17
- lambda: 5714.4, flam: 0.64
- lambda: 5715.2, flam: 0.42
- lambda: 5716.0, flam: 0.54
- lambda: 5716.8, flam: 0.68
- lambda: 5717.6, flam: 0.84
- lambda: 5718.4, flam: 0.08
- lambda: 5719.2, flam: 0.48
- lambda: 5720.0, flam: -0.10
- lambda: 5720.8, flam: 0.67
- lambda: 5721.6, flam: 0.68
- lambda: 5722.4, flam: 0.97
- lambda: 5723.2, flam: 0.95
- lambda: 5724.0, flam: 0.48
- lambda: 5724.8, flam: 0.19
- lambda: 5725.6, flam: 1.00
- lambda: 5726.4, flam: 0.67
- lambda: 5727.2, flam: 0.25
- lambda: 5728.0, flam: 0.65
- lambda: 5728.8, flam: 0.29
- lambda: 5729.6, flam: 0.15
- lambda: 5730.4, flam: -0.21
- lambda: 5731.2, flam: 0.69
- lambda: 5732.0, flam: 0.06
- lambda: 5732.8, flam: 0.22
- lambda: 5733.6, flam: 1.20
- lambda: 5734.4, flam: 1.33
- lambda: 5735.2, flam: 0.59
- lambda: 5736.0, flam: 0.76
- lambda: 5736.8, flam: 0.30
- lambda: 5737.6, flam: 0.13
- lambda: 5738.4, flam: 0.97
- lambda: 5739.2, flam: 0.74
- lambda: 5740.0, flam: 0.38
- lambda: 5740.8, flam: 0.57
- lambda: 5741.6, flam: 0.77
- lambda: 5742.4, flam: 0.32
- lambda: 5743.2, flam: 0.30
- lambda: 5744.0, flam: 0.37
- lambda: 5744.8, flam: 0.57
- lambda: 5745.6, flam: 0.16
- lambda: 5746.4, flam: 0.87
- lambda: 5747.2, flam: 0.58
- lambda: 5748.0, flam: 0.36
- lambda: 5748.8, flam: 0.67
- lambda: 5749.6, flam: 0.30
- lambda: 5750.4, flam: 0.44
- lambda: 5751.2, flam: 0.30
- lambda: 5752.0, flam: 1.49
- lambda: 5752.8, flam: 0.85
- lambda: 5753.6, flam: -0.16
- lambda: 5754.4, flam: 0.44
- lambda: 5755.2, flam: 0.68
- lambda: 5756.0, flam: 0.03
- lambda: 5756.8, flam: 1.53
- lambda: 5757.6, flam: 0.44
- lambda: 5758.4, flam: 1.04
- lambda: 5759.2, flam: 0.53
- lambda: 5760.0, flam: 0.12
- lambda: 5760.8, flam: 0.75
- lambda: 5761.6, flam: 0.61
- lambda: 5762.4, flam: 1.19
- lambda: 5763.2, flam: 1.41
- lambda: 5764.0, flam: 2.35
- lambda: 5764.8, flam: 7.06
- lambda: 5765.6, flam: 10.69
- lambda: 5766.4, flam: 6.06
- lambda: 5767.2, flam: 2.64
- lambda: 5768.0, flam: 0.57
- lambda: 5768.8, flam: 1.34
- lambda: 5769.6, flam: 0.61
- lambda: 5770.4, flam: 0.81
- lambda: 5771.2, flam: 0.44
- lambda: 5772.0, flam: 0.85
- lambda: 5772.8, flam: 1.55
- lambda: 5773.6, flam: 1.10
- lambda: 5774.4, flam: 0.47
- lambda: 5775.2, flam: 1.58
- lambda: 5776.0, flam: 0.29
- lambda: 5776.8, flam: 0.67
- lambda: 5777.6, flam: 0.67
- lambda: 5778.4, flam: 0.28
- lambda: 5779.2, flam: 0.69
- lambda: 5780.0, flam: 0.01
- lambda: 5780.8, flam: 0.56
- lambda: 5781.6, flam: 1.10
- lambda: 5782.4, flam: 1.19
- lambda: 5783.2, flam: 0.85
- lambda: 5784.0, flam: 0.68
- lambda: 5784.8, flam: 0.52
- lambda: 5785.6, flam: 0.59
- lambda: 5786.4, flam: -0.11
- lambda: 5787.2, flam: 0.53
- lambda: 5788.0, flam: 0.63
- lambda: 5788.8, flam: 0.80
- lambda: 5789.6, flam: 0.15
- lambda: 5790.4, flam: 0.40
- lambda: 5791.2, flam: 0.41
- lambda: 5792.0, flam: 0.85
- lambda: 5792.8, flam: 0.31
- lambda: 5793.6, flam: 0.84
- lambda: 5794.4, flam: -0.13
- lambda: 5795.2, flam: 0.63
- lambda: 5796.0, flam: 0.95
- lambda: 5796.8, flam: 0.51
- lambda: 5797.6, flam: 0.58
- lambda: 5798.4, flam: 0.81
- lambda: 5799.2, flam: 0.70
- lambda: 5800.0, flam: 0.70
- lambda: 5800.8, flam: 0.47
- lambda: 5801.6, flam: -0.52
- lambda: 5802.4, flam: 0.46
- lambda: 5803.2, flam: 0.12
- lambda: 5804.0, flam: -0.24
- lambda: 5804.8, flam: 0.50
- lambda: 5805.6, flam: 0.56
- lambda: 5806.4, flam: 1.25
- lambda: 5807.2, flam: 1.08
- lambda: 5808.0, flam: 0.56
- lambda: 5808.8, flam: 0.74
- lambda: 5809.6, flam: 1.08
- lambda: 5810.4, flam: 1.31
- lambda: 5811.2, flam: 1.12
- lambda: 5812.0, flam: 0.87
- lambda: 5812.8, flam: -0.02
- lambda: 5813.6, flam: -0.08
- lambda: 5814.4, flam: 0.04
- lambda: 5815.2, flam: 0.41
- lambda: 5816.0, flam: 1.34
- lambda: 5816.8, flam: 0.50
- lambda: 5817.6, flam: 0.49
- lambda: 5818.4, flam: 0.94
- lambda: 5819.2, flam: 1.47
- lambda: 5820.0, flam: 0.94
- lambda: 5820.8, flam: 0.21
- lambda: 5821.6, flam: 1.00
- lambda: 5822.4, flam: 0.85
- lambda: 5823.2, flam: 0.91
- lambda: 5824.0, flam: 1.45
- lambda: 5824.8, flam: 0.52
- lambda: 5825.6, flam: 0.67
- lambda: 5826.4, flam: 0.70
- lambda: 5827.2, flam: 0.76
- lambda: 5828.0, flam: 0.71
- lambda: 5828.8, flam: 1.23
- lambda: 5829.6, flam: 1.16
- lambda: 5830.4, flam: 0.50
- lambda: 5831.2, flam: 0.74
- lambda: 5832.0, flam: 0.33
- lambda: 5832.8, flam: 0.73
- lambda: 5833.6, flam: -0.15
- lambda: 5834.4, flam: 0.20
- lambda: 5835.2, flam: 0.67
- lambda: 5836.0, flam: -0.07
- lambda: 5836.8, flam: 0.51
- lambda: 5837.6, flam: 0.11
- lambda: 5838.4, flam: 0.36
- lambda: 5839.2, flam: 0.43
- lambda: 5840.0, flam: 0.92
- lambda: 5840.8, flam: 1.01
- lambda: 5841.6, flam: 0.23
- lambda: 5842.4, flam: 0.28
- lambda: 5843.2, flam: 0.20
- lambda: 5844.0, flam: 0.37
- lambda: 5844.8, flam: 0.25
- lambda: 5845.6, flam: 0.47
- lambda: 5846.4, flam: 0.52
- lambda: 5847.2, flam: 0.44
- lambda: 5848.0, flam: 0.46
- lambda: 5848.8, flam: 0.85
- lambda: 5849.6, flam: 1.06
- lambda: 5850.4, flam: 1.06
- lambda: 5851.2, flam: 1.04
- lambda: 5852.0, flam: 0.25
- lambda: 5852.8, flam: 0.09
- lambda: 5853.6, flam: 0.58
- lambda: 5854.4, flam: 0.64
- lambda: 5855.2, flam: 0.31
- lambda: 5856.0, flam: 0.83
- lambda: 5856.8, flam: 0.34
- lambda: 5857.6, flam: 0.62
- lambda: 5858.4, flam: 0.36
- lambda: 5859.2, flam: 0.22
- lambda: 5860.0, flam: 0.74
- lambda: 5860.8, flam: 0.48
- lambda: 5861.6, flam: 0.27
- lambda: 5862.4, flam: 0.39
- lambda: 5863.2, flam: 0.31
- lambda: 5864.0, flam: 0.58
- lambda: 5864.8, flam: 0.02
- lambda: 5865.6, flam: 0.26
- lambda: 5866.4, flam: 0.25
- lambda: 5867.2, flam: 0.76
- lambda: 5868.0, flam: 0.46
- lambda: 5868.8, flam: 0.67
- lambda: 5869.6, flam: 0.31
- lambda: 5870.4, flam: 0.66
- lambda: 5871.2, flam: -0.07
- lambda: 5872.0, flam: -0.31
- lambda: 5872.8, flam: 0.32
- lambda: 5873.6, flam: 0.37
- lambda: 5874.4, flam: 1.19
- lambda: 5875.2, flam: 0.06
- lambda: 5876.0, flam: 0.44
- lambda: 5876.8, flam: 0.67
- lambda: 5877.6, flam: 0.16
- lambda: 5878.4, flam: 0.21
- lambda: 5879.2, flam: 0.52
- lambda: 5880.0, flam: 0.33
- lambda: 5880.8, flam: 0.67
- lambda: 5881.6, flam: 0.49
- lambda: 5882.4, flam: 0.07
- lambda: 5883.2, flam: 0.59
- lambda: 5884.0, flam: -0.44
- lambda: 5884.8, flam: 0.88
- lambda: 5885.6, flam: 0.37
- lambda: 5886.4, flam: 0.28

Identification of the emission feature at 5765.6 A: [O III] 5007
